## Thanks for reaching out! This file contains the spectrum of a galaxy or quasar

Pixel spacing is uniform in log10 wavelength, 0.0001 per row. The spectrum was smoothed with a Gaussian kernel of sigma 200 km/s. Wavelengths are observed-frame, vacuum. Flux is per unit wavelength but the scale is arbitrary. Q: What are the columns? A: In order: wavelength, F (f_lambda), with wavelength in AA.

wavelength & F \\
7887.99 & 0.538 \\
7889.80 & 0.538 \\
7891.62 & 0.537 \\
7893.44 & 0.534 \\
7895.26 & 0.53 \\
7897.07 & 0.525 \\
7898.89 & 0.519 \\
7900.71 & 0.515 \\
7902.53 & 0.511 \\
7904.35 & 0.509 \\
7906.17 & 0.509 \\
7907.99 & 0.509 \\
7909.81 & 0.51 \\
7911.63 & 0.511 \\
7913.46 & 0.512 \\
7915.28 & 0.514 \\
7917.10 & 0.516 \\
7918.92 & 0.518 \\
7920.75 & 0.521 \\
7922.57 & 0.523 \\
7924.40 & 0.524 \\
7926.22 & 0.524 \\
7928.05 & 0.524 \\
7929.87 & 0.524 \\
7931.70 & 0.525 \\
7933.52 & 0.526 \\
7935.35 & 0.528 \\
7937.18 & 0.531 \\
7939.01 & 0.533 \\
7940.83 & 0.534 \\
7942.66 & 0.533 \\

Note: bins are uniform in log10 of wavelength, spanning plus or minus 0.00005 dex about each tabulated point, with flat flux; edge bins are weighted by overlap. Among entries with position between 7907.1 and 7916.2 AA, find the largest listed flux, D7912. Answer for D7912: 0.514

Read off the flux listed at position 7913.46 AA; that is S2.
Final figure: 0.512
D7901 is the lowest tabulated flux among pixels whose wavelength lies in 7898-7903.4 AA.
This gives 0.511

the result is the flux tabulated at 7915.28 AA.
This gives 0.514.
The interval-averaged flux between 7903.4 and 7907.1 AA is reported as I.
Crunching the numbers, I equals 0.509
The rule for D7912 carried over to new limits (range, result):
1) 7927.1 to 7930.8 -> 0.524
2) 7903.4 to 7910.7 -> 0.51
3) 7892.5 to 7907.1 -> 0.534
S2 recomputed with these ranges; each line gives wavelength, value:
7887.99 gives 0.538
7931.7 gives 0.525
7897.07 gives 0.525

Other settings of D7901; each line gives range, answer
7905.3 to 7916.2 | 0.509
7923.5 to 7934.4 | 0.524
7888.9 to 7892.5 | 0.537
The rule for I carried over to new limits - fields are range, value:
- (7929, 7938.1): 0.527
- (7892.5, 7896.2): 0.532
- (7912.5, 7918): 0.514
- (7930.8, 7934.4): 0.526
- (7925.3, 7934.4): 0.525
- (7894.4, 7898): 0.528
